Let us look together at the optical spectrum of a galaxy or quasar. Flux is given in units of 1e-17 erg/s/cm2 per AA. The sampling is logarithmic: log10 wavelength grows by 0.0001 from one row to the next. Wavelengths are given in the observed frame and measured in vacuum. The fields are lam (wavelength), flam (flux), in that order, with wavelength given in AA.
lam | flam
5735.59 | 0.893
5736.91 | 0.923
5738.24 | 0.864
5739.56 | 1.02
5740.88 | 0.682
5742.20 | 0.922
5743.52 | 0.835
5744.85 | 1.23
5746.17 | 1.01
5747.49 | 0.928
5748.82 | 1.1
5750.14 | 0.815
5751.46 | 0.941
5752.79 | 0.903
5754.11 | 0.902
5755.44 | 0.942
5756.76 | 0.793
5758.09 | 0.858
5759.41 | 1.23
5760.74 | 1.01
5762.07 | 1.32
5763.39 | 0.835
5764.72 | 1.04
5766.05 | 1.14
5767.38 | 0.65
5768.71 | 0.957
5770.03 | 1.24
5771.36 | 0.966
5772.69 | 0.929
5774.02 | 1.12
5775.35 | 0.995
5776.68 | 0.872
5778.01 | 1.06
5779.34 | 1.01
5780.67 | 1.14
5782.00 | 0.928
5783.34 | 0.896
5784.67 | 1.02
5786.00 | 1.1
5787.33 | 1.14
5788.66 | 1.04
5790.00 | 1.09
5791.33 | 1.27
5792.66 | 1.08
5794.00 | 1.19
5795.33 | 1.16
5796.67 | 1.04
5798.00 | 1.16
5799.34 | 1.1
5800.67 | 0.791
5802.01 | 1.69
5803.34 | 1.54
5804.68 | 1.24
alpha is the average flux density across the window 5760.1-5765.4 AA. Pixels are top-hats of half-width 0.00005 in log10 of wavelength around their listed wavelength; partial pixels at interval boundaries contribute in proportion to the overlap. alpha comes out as 1.05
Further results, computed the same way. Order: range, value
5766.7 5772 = 0.954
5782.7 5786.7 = 1.01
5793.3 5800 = 1.13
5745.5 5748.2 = 0.972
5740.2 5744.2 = 0.815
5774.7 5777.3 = 0.934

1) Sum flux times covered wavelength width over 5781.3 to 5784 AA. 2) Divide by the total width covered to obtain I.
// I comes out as 0.913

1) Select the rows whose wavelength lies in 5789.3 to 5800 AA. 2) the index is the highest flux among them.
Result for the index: 1.27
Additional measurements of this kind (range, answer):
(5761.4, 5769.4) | 1.32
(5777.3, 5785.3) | 1.14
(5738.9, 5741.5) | 1.02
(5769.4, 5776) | 1.24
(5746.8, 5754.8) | 1.1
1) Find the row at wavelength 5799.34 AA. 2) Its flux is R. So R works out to 1.1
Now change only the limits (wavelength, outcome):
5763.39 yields 0.835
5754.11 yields 0.902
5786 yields 1.1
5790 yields 1.09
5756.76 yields 0.793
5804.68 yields 1.24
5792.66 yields 1.08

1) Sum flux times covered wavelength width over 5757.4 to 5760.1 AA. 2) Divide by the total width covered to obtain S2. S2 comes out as 1.04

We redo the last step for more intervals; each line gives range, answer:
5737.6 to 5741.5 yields 0.858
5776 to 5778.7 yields 0.967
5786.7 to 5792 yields 1.14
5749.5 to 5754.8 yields 0.891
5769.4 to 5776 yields 1.05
